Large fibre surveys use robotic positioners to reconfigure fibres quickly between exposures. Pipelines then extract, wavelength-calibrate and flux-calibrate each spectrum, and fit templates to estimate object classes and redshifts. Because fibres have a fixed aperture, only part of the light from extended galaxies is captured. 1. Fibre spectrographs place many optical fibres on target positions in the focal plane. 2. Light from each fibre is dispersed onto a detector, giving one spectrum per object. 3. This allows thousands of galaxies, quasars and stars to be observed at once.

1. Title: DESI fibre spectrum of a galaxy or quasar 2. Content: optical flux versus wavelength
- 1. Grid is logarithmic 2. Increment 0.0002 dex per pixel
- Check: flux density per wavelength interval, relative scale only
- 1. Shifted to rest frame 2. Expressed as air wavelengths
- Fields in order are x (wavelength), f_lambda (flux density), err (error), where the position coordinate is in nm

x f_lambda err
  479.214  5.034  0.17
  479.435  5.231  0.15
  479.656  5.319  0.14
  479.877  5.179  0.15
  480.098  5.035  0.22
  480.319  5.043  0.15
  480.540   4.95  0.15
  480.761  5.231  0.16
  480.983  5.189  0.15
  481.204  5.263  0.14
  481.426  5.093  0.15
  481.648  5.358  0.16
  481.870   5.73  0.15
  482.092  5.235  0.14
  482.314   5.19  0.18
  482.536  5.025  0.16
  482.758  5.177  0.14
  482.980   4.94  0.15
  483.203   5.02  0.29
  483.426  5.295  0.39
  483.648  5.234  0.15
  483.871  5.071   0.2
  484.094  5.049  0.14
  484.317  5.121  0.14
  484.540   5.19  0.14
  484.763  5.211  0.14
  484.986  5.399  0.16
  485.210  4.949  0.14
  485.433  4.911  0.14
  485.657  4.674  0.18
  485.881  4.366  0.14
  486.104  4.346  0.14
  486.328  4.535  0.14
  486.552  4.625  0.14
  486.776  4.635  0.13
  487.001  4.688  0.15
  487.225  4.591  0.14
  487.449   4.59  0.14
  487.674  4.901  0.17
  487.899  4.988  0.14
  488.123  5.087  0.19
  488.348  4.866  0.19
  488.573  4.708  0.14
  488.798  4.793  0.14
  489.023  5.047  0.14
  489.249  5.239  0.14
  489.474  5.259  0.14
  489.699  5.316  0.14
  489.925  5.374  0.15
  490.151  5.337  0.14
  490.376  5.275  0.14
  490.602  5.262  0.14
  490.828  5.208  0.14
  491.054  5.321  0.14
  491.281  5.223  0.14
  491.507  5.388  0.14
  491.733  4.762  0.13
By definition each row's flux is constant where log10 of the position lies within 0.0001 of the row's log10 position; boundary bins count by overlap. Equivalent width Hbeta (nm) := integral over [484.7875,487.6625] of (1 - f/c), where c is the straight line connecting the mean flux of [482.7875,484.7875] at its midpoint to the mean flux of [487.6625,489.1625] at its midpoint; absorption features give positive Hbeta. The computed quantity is 0.17 nm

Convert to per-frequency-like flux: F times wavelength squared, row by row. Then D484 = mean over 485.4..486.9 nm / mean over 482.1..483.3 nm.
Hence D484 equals 0.9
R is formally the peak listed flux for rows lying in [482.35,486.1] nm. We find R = 5.399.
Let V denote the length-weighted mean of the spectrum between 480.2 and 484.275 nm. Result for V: 5.17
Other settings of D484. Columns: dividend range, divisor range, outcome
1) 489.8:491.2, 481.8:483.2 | 1.05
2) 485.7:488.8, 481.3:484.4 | 0.92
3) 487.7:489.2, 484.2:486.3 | 1.02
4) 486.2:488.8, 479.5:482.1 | 0.94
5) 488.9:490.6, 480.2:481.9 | 1.05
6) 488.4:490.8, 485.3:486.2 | 1.14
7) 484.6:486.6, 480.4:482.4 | 0.93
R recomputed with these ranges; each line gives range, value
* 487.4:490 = 5.374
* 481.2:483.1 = 5.73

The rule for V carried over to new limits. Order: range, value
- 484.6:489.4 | 4.82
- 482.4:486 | 5.04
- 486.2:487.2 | 4.61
